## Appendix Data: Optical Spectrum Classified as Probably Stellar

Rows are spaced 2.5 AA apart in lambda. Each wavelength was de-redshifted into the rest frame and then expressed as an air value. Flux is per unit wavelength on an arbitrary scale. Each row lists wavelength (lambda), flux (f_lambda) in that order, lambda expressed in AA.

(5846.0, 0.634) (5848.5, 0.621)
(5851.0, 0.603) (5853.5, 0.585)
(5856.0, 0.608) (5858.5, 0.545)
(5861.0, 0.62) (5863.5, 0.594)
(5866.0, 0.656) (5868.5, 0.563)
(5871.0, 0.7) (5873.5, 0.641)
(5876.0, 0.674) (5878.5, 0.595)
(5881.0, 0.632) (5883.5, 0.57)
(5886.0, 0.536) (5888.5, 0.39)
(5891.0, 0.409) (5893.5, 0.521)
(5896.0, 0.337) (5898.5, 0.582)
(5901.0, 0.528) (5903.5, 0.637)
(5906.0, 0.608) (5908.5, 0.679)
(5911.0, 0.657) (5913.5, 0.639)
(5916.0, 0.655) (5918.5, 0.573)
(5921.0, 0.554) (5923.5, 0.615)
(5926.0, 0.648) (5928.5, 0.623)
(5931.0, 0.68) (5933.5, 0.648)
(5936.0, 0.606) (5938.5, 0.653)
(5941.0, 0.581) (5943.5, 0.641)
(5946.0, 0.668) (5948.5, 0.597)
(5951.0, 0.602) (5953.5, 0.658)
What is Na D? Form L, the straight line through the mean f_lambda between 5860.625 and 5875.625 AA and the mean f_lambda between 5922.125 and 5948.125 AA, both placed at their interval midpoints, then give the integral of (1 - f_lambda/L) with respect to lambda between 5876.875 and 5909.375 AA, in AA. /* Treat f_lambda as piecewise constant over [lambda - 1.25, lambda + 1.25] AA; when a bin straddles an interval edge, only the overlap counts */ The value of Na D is 4.76 AA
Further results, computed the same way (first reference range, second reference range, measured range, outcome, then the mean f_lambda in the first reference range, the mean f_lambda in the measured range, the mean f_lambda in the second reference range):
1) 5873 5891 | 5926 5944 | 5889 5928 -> 1.7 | 0.563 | 0.573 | 0.634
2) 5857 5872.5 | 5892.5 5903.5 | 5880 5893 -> 1.0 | 0.613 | 0.506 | 0.508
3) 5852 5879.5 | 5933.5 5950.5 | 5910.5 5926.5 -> 0.1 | 0.617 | 0.617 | 0.625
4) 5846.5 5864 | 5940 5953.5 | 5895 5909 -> 1.2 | 0.598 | 0.56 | 0.622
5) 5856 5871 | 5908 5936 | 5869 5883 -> -0.7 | 0.605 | 0.64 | 0.631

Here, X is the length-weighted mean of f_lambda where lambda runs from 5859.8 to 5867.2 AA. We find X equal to 0.623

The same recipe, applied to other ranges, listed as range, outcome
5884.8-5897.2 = 0.439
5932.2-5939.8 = 0.636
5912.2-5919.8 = 0.622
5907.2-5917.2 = 0.657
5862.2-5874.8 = 0.631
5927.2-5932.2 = 0.651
